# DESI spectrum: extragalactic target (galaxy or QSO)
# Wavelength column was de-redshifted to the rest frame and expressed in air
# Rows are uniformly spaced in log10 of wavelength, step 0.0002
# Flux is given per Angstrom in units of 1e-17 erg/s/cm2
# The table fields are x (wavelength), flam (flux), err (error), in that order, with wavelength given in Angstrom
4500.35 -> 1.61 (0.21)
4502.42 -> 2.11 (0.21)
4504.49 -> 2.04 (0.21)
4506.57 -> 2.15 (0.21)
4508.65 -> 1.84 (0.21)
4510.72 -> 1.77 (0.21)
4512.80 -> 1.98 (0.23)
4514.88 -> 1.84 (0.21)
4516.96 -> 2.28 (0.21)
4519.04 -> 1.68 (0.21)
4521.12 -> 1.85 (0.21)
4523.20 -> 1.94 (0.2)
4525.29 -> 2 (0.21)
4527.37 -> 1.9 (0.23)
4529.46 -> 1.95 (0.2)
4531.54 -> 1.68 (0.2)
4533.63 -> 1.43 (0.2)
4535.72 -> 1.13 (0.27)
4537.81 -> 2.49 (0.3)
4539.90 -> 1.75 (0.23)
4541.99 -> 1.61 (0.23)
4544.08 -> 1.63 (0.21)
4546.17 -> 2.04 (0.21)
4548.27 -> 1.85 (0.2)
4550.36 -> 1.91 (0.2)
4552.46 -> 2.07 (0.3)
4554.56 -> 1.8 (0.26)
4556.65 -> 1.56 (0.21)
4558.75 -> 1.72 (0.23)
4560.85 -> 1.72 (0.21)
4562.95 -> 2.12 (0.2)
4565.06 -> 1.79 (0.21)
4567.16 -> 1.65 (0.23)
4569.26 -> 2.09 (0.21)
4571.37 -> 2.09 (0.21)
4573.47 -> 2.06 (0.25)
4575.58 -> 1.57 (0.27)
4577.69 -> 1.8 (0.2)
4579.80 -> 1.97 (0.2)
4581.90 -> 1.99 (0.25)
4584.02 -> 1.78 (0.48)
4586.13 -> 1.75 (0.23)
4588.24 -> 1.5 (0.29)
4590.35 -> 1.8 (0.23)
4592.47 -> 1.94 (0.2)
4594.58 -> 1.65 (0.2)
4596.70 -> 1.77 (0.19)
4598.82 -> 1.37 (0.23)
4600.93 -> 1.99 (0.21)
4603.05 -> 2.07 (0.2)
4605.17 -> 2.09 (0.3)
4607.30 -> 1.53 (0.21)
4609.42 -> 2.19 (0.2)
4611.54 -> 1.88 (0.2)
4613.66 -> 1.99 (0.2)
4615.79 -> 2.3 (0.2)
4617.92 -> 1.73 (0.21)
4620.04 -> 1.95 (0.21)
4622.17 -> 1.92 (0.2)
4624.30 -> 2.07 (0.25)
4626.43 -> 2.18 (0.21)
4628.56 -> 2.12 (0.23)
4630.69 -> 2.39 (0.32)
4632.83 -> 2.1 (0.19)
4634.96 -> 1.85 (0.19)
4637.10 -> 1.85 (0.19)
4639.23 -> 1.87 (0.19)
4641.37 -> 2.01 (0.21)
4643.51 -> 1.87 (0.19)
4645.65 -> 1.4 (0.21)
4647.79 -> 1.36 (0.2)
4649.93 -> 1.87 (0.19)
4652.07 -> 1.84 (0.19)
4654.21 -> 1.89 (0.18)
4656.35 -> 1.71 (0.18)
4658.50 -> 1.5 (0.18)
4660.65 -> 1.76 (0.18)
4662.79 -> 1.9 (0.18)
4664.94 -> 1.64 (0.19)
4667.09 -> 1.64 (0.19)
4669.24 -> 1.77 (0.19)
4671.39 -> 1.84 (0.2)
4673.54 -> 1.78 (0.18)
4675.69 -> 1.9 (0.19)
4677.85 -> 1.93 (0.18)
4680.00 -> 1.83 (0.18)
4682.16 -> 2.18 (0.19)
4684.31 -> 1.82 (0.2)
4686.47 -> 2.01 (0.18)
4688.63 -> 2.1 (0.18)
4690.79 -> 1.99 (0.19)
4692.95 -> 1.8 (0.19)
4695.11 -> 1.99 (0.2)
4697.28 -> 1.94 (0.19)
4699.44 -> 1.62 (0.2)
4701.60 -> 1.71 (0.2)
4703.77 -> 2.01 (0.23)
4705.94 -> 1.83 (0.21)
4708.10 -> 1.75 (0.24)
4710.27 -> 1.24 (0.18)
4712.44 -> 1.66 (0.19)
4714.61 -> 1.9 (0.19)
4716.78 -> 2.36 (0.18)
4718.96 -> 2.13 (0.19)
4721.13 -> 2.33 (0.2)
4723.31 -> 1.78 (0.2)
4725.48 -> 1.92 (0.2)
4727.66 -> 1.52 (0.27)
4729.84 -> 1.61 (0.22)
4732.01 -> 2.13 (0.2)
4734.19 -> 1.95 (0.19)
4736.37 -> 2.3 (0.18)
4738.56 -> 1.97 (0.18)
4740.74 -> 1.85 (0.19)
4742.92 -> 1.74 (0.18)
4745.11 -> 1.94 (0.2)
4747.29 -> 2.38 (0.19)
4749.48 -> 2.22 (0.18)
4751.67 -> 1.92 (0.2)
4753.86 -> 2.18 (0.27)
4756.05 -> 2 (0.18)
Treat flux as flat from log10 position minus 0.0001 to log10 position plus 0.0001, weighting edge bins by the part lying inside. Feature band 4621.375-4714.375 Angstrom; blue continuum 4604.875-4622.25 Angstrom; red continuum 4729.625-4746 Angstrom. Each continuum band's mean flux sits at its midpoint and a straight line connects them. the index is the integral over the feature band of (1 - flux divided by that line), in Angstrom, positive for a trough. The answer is 4.94 Angstrom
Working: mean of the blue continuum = 1.95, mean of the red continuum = 1.95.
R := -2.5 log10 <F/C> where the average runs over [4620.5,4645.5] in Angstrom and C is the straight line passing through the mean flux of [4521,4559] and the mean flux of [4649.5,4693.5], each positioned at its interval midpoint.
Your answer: -0.09 mag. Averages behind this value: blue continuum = 1.81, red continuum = 1.84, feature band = 2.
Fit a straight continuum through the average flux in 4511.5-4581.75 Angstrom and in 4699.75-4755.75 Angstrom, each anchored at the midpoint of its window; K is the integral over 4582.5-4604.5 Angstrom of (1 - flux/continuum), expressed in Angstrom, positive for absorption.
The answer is 1.1 Angstrom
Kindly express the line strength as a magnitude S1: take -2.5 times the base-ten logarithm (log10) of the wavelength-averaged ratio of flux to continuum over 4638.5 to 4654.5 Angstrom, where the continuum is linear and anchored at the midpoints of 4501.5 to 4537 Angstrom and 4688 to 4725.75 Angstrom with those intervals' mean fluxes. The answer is 0.07 mag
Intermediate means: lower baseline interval 1.86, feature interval 1.76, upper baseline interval 1.89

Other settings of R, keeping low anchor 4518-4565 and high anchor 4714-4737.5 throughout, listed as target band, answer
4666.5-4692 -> 0.03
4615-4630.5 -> -0.09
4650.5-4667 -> 0.11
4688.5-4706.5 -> 0.05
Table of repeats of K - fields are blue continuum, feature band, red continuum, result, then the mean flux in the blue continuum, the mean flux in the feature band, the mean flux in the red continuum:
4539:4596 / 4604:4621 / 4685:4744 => -1.1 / 1.82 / 1.96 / 1.89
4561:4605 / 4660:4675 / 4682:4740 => 0.9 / 1.84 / 1.77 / 1.9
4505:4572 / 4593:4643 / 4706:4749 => -1.8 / 1.85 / 1.95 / 1.92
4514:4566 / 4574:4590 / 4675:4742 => 0.6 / 1.83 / 1.78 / 1.9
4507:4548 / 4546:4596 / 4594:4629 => 1.2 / 1.84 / 1.84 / 1.93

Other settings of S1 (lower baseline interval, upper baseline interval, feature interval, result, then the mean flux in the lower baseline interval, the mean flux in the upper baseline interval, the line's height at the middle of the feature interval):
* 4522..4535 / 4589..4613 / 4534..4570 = 0.00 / 1.8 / 1.84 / 1.81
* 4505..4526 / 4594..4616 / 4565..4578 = 0.02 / 1.93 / 1.88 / 1.9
